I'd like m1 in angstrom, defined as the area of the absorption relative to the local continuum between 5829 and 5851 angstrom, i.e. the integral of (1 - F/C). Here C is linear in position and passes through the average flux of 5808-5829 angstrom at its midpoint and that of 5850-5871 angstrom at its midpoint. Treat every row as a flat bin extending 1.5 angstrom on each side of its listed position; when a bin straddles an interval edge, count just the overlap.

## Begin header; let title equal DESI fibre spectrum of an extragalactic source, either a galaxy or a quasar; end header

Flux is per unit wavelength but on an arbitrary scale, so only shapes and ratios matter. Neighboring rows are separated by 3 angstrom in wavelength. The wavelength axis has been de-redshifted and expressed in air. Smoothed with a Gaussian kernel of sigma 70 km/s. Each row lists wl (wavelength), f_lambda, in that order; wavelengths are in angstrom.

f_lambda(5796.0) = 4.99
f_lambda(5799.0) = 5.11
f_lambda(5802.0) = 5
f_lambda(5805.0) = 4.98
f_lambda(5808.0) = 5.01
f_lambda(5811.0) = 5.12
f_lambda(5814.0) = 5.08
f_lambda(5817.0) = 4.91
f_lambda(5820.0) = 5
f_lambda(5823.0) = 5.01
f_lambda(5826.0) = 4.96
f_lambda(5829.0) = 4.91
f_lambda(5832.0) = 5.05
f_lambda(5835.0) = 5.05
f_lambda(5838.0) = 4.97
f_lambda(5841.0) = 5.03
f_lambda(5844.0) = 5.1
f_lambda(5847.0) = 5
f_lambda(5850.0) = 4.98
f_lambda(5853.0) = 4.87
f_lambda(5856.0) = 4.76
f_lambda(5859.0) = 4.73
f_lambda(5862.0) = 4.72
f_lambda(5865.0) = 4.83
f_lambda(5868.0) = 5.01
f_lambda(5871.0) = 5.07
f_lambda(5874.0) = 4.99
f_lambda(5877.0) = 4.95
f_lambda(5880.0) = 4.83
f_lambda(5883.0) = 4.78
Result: -0.4 angstrom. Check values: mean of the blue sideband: 5.01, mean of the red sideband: 4.85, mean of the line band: 5.02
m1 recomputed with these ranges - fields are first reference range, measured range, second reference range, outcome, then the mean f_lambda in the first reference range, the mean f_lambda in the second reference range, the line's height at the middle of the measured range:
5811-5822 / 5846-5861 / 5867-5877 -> 0.5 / 5.01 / 5.01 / 5.01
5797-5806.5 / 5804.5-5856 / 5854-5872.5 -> -0.5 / 5.03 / 4.85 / 4.95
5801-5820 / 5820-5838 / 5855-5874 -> -0.1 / 5.02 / 4.87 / 4.96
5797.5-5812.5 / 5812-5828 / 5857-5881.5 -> 0.0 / 5.04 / 4.89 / 5.01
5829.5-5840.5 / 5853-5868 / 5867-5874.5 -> 0.7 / 5.01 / 5.03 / 5.02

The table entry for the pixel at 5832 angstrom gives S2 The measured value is 5.05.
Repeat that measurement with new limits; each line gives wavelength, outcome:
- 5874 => 4.99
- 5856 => 4.76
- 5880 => 4.83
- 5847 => 5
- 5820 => 5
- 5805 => 4.98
